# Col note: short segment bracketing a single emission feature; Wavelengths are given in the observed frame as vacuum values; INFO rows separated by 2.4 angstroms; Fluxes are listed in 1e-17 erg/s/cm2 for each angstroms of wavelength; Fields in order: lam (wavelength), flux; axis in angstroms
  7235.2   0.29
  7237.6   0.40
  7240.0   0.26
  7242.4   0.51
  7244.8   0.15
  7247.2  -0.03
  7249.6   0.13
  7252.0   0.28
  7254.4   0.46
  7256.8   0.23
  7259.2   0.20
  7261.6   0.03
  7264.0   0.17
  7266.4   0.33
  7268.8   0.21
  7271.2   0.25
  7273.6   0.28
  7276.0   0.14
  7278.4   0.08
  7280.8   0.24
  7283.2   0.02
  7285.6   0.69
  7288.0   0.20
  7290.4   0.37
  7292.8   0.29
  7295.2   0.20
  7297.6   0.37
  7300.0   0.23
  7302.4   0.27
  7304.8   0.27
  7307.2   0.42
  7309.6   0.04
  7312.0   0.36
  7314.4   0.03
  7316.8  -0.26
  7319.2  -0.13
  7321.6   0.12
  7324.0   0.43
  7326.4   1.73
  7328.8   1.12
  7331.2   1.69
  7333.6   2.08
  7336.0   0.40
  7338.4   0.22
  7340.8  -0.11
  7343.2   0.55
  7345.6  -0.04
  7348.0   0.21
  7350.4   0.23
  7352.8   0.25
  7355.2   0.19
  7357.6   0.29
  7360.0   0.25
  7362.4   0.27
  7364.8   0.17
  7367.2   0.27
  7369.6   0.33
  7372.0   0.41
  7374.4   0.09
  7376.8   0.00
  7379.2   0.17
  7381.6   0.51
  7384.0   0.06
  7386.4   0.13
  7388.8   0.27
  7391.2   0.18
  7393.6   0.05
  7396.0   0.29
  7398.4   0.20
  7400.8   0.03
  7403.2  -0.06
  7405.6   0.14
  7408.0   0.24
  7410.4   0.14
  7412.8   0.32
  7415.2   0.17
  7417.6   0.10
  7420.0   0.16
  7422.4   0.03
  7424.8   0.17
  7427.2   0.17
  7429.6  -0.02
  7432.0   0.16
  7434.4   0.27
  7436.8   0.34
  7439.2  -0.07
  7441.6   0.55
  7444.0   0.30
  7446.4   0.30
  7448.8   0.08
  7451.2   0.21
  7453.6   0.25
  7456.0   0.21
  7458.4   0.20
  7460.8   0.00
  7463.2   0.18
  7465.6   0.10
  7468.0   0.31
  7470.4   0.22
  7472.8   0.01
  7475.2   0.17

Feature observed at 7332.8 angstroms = [O II] 3727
